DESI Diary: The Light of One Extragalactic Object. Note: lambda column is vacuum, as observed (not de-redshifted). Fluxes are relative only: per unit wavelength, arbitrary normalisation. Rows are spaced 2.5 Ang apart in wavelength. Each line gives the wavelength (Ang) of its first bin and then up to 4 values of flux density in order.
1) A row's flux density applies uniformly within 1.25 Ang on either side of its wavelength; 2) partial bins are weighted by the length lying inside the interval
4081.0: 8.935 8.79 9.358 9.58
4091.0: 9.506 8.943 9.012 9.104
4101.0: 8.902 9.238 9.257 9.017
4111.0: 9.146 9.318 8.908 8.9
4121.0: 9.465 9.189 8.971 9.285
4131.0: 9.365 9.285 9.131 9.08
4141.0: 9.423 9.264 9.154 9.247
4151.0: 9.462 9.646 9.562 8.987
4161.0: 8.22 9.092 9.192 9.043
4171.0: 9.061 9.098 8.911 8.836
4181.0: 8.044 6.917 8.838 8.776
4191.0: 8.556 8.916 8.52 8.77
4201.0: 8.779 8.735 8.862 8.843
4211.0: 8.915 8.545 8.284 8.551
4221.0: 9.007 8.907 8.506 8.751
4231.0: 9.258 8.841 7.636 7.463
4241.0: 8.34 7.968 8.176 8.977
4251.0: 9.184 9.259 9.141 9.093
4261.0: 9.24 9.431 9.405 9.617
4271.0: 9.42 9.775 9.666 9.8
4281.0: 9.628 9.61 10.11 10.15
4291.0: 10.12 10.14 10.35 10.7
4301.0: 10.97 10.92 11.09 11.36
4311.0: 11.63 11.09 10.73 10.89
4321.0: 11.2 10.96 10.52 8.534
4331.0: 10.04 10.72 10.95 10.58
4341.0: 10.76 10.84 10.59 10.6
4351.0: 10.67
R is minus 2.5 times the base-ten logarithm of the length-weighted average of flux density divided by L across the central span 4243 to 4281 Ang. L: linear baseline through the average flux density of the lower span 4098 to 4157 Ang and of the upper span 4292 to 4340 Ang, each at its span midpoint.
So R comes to 0.11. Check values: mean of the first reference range 9.22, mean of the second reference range 10.7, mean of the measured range 9.25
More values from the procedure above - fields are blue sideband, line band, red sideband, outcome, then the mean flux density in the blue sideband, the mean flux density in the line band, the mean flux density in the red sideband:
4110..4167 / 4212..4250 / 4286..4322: 0.19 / 9.19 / 8.49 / 10.8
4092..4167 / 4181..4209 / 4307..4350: 0.13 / 9.16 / 8.56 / 10.7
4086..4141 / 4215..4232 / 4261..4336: 0.13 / 9.18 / 8.75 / 10.3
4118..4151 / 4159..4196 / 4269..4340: 0.10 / 9.23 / 8.68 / 10.4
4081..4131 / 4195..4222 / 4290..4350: 0.14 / 9.15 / 8.71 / 10.7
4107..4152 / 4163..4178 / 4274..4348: 0.05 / 9.2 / 9.05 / 10.5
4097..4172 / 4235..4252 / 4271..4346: 0.21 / 9.16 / 8.24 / 10.5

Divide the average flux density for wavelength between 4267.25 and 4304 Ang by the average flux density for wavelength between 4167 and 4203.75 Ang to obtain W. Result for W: 1.2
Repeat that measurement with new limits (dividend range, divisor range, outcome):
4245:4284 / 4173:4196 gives 1.10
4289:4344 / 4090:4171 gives 1.17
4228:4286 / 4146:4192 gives 1.02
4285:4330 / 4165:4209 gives 1.22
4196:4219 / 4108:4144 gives 0.95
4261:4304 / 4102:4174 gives 1.08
